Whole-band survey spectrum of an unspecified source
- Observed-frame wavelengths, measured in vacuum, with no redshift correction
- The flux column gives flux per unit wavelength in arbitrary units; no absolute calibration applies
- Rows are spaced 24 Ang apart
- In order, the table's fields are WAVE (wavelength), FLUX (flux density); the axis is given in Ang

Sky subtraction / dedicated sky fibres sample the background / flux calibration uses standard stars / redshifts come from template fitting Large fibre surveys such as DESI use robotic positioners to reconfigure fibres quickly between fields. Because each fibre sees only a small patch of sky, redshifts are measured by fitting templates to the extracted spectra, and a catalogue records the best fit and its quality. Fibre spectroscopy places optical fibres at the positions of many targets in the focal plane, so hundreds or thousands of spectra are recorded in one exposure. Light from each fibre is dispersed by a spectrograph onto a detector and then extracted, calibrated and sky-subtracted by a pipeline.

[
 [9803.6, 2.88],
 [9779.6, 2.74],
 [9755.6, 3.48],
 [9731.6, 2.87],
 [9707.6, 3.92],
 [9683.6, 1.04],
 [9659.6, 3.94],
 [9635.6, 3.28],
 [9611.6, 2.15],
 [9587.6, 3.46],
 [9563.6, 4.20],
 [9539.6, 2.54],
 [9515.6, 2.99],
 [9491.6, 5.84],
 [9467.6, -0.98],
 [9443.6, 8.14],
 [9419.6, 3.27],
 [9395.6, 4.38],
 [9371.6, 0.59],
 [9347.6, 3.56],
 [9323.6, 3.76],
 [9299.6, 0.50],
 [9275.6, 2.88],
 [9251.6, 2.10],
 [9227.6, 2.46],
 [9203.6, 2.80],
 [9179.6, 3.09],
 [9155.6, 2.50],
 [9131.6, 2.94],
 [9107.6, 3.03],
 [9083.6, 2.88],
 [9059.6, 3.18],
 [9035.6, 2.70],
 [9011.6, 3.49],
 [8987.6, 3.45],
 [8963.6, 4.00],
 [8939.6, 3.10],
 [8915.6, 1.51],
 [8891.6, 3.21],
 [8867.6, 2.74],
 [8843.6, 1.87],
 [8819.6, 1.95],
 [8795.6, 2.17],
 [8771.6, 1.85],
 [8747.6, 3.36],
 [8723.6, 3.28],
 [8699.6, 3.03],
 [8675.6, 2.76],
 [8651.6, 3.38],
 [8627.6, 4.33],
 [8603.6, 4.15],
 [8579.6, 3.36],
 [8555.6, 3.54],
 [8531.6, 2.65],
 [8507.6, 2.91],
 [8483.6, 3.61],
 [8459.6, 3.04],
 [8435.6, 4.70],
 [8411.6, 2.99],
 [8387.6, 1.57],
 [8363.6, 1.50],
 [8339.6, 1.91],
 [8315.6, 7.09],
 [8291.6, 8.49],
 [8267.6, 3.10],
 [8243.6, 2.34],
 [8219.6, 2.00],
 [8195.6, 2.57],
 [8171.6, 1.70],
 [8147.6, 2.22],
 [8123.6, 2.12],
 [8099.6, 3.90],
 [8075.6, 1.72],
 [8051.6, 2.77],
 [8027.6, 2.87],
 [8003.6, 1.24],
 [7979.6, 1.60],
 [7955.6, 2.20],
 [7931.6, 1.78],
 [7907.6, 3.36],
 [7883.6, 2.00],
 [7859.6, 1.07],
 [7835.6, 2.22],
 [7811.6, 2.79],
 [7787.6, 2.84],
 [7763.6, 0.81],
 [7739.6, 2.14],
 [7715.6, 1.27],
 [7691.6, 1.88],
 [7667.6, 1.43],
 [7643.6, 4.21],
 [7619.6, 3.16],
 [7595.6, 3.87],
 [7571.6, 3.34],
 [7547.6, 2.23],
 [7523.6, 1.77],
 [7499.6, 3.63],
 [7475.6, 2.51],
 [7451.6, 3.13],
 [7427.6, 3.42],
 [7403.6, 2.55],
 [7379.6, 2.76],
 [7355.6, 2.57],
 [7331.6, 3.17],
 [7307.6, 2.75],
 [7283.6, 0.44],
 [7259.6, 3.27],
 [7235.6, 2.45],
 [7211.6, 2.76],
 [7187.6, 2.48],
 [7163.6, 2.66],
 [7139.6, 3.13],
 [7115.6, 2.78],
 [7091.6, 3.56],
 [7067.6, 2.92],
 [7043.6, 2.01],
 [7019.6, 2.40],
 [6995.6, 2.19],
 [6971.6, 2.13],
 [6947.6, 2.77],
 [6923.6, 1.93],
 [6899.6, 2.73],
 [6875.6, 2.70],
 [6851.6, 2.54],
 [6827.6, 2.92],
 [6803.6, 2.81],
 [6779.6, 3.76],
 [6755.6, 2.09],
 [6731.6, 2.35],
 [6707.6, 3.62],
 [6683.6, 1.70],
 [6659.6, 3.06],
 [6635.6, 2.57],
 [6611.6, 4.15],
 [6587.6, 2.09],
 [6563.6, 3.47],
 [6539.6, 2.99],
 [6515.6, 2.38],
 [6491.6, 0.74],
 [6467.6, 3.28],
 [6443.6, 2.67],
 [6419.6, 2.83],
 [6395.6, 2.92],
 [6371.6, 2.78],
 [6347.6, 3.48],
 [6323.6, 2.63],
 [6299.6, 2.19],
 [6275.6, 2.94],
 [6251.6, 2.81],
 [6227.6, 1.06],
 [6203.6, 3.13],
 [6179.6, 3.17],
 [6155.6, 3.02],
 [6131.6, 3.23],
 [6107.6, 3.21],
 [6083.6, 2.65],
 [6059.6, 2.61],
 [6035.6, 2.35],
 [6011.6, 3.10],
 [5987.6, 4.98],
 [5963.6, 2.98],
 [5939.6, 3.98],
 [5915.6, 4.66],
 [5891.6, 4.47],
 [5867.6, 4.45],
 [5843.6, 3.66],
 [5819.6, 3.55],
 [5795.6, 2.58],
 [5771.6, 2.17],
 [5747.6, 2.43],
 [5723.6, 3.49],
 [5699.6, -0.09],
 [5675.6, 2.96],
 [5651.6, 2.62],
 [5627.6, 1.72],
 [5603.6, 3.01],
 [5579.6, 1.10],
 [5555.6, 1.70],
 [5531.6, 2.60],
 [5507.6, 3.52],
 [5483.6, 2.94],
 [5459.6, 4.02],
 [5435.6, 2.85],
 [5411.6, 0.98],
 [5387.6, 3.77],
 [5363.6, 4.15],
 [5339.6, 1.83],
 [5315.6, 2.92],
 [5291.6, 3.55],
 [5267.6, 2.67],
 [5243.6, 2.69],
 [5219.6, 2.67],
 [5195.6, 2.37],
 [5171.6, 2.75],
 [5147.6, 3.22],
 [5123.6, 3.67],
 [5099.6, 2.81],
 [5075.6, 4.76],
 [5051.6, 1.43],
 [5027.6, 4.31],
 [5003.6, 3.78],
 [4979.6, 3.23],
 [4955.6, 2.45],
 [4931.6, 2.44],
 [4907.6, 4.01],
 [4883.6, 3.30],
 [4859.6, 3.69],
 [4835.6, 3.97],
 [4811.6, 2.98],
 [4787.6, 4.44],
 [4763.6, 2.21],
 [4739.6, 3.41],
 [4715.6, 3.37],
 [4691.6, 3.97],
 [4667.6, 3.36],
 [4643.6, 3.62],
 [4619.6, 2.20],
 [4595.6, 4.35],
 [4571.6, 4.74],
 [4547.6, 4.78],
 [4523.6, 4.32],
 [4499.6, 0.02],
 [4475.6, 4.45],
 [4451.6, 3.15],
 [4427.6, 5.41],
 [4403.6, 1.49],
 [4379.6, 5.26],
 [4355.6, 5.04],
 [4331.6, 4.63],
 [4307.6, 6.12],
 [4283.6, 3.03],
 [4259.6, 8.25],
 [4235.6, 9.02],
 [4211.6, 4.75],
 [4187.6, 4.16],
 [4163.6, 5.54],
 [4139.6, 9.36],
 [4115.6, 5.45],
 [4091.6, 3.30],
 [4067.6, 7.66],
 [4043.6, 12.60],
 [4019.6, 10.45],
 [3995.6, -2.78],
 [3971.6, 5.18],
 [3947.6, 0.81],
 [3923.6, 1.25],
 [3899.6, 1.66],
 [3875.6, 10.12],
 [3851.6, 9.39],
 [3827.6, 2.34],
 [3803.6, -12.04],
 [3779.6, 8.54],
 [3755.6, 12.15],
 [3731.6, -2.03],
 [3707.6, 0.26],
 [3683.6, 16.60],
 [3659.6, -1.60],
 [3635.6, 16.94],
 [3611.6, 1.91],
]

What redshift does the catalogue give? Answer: 1.227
